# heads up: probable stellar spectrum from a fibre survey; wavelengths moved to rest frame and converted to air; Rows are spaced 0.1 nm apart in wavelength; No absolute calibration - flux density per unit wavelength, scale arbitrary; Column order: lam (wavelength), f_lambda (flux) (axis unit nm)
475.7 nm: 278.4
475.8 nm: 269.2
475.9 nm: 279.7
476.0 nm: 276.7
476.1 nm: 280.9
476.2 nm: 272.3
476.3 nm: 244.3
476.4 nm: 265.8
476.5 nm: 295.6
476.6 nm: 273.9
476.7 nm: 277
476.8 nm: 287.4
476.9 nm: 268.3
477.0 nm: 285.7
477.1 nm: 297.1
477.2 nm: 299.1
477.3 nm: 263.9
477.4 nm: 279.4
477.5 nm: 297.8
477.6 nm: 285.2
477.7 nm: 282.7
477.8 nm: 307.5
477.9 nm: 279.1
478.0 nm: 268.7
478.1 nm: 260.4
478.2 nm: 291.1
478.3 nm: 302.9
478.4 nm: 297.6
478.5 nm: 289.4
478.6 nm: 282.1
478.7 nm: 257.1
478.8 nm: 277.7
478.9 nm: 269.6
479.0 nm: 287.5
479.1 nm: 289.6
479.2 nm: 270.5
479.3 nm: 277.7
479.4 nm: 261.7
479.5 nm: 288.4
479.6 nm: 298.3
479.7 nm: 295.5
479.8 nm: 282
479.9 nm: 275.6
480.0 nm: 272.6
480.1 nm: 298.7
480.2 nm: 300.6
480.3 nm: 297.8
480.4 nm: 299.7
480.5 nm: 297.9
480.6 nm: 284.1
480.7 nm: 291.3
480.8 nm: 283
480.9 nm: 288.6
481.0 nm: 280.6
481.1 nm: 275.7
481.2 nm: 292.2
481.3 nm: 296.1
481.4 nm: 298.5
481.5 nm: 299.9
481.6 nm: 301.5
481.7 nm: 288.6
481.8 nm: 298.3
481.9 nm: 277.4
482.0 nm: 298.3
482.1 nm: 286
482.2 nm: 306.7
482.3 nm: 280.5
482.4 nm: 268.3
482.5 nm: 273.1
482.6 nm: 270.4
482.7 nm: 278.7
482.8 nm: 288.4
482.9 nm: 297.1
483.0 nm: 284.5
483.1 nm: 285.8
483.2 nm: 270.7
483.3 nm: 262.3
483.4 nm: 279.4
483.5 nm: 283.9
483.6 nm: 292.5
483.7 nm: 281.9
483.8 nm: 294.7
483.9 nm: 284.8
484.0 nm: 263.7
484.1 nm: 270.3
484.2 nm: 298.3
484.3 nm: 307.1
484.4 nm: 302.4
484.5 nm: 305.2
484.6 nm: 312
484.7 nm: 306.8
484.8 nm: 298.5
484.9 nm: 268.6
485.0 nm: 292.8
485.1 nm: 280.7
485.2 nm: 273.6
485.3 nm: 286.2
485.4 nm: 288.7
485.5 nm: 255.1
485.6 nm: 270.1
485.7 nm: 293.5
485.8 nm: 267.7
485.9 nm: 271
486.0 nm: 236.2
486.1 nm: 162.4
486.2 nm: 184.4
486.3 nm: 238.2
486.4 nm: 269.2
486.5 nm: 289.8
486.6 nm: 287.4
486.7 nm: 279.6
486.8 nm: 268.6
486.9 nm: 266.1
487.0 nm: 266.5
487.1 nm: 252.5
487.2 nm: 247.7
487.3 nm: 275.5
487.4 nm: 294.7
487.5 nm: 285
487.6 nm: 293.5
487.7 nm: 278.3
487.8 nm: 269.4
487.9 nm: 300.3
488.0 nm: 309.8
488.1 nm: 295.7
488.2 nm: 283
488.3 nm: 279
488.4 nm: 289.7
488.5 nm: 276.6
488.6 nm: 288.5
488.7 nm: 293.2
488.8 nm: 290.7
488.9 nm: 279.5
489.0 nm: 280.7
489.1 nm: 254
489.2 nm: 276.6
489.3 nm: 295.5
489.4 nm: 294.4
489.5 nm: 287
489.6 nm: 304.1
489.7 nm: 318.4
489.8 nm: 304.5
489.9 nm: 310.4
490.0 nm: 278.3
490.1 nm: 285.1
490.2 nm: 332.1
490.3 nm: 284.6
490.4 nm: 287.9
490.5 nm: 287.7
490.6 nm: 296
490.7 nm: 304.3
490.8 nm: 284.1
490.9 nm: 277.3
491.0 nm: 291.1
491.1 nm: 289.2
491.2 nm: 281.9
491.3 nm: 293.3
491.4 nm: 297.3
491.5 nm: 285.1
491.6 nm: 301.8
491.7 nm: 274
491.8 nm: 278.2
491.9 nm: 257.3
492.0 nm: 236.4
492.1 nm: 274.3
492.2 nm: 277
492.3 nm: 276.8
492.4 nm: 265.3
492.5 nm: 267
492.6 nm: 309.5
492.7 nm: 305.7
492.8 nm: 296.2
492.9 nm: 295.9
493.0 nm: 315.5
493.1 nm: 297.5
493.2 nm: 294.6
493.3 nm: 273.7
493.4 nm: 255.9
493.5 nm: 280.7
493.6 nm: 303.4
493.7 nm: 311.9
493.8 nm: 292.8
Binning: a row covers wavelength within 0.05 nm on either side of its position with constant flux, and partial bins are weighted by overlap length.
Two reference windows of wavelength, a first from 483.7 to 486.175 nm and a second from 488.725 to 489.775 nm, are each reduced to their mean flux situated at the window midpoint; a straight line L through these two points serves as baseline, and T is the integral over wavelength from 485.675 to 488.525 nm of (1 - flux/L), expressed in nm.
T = 0.14 nm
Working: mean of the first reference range 278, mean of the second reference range 289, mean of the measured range 269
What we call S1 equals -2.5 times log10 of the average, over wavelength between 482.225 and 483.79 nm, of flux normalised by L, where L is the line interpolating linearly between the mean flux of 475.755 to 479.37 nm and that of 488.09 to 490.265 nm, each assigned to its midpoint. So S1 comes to 0.02 mag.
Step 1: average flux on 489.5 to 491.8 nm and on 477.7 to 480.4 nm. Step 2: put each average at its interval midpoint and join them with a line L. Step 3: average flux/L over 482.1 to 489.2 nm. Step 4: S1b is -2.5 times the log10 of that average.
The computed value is 0.04 mag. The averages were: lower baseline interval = 284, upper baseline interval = 294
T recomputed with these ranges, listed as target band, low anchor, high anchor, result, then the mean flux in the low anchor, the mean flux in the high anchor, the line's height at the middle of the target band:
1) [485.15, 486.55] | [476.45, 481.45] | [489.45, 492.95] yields 0.15 nm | 285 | 288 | 287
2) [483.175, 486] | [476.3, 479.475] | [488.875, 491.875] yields 0.02 nm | 281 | 290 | 286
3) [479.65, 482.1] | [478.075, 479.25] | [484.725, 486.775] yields -0.12 nm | 282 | 265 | 277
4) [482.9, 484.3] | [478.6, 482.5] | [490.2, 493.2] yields 0.02 nm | 286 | 287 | 287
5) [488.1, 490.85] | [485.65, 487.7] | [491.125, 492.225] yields -0.20 nm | 262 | 278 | 271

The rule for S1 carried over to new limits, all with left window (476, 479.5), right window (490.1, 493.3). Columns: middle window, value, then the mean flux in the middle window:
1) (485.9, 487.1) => 0.14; 251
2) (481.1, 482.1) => -0.04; 293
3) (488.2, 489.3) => 0.02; 282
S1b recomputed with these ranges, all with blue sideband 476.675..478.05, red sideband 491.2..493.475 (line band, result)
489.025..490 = -0.036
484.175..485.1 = -0.054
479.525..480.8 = -0.025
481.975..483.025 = -0.002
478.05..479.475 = 0.017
